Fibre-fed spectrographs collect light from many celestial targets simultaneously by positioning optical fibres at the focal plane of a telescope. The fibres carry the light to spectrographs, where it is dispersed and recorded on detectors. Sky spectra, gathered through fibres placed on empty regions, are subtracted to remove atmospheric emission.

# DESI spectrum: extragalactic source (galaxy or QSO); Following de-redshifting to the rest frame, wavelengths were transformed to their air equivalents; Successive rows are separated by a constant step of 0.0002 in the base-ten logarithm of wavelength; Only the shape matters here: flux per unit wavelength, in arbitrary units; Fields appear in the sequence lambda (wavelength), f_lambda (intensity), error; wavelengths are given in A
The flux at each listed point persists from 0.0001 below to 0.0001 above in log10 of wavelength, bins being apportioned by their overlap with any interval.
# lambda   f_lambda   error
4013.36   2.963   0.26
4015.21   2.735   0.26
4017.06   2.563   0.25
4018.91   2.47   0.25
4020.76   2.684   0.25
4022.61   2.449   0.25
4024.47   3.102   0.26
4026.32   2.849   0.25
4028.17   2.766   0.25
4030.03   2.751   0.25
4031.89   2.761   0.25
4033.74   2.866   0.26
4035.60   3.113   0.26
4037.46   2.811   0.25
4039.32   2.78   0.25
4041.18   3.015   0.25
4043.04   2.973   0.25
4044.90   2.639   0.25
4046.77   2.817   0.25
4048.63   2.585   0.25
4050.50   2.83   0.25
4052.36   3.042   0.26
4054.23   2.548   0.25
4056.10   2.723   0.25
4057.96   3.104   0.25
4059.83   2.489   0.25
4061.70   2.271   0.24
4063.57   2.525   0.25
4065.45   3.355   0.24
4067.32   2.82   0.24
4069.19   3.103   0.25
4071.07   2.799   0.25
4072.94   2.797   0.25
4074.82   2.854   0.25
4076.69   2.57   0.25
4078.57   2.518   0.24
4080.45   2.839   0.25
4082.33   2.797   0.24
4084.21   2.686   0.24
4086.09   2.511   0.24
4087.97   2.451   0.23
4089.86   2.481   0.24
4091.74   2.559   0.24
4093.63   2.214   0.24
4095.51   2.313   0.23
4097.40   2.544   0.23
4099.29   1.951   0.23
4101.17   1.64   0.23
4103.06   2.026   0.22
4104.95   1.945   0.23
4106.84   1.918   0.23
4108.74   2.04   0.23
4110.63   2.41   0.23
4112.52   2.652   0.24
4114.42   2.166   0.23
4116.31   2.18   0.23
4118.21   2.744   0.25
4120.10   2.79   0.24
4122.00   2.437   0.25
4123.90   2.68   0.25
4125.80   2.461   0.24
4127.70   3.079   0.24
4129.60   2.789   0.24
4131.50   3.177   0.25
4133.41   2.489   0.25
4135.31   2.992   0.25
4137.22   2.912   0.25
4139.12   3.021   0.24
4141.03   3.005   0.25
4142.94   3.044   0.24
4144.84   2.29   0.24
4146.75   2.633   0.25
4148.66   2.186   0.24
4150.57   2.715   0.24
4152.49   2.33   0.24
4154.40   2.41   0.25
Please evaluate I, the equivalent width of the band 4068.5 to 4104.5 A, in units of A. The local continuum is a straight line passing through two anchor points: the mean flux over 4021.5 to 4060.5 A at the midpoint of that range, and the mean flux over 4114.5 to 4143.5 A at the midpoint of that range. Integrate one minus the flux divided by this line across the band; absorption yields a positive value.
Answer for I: 3.8 A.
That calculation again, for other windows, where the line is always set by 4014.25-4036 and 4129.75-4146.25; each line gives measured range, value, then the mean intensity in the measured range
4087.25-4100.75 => 2.3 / 2.33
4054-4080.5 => 0.3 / 2.76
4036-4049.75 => -0.2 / 2.81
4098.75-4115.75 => 4.4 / 2.09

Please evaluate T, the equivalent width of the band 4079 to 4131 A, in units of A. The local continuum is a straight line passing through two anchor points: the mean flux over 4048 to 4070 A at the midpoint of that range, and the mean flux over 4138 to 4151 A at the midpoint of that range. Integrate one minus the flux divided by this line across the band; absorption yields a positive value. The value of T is 6.0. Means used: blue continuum 2.78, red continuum 2.7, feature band 2.43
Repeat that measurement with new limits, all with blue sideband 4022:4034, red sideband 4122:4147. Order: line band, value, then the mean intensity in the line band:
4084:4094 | 1.1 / 2.48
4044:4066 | 0.5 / 2.73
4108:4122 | 1.9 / 2.43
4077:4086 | 0.4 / 2.68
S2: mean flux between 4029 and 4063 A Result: 2.78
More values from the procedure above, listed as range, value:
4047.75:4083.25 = 2.77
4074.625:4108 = 2.37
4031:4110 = 2.61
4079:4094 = 2.58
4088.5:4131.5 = 2.38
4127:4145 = 2.9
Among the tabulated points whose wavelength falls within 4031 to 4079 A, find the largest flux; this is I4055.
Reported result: 3.355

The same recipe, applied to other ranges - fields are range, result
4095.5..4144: 3.177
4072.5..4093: 2.854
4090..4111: 2.559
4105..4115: 2.652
